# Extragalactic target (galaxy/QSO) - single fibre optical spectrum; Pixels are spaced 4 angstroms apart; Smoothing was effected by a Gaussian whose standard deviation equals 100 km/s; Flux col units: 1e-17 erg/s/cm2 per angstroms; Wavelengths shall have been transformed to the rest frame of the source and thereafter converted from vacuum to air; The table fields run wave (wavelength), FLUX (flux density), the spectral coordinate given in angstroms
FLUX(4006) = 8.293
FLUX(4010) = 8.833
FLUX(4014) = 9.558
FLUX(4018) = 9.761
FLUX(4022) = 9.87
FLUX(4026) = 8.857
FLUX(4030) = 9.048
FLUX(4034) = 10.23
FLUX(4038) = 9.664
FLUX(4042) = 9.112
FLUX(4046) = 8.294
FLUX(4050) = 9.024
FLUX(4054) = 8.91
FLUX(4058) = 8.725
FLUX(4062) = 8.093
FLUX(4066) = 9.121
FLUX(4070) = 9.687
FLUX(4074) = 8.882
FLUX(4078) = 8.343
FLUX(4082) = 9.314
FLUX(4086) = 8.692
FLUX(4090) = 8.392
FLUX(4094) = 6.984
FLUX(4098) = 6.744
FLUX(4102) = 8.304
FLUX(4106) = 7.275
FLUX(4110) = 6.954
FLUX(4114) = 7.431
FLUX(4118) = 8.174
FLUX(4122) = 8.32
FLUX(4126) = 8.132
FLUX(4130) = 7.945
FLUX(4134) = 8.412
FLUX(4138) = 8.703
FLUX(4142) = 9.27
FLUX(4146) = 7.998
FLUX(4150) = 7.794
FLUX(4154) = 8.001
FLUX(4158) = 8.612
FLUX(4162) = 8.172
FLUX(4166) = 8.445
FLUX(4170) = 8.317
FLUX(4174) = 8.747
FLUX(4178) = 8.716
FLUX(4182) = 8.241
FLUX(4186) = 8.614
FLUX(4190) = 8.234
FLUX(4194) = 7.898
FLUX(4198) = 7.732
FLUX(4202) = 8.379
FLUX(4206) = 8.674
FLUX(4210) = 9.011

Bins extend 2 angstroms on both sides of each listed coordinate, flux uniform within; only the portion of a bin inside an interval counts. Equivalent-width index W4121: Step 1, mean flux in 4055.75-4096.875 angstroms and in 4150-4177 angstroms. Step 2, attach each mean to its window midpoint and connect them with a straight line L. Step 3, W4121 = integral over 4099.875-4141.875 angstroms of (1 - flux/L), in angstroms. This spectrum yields 2.2 angstroms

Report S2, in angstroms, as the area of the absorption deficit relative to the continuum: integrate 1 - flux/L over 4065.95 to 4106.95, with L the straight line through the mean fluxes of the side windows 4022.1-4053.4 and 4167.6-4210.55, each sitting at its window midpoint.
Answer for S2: 2.8 angstroms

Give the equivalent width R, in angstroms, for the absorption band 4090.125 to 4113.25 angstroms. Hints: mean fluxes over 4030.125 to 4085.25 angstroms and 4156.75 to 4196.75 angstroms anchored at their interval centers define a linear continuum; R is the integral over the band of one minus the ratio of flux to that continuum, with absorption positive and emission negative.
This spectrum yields 3.8 angstroms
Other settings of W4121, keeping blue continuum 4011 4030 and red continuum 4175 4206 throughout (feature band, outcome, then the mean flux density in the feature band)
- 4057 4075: 0.4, 8.91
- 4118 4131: 0.9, 8.15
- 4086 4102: 2.3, 7.65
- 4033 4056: 0.3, 9.16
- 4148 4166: 0.7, 8.18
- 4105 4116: 2.0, 7.22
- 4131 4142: 0.0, 8.63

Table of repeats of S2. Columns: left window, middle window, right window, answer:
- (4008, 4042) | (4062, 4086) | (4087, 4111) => -2.32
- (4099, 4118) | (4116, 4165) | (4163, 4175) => -1.75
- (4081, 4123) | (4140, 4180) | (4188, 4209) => -1.70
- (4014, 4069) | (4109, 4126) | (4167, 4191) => 1.88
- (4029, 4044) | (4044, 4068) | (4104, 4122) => 0.90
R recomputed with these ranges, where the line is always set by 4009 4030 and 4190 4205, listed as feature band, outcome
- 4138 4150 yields -0.1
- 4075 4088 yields 0.2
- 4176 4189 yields -0.5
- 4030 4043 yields -0.5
